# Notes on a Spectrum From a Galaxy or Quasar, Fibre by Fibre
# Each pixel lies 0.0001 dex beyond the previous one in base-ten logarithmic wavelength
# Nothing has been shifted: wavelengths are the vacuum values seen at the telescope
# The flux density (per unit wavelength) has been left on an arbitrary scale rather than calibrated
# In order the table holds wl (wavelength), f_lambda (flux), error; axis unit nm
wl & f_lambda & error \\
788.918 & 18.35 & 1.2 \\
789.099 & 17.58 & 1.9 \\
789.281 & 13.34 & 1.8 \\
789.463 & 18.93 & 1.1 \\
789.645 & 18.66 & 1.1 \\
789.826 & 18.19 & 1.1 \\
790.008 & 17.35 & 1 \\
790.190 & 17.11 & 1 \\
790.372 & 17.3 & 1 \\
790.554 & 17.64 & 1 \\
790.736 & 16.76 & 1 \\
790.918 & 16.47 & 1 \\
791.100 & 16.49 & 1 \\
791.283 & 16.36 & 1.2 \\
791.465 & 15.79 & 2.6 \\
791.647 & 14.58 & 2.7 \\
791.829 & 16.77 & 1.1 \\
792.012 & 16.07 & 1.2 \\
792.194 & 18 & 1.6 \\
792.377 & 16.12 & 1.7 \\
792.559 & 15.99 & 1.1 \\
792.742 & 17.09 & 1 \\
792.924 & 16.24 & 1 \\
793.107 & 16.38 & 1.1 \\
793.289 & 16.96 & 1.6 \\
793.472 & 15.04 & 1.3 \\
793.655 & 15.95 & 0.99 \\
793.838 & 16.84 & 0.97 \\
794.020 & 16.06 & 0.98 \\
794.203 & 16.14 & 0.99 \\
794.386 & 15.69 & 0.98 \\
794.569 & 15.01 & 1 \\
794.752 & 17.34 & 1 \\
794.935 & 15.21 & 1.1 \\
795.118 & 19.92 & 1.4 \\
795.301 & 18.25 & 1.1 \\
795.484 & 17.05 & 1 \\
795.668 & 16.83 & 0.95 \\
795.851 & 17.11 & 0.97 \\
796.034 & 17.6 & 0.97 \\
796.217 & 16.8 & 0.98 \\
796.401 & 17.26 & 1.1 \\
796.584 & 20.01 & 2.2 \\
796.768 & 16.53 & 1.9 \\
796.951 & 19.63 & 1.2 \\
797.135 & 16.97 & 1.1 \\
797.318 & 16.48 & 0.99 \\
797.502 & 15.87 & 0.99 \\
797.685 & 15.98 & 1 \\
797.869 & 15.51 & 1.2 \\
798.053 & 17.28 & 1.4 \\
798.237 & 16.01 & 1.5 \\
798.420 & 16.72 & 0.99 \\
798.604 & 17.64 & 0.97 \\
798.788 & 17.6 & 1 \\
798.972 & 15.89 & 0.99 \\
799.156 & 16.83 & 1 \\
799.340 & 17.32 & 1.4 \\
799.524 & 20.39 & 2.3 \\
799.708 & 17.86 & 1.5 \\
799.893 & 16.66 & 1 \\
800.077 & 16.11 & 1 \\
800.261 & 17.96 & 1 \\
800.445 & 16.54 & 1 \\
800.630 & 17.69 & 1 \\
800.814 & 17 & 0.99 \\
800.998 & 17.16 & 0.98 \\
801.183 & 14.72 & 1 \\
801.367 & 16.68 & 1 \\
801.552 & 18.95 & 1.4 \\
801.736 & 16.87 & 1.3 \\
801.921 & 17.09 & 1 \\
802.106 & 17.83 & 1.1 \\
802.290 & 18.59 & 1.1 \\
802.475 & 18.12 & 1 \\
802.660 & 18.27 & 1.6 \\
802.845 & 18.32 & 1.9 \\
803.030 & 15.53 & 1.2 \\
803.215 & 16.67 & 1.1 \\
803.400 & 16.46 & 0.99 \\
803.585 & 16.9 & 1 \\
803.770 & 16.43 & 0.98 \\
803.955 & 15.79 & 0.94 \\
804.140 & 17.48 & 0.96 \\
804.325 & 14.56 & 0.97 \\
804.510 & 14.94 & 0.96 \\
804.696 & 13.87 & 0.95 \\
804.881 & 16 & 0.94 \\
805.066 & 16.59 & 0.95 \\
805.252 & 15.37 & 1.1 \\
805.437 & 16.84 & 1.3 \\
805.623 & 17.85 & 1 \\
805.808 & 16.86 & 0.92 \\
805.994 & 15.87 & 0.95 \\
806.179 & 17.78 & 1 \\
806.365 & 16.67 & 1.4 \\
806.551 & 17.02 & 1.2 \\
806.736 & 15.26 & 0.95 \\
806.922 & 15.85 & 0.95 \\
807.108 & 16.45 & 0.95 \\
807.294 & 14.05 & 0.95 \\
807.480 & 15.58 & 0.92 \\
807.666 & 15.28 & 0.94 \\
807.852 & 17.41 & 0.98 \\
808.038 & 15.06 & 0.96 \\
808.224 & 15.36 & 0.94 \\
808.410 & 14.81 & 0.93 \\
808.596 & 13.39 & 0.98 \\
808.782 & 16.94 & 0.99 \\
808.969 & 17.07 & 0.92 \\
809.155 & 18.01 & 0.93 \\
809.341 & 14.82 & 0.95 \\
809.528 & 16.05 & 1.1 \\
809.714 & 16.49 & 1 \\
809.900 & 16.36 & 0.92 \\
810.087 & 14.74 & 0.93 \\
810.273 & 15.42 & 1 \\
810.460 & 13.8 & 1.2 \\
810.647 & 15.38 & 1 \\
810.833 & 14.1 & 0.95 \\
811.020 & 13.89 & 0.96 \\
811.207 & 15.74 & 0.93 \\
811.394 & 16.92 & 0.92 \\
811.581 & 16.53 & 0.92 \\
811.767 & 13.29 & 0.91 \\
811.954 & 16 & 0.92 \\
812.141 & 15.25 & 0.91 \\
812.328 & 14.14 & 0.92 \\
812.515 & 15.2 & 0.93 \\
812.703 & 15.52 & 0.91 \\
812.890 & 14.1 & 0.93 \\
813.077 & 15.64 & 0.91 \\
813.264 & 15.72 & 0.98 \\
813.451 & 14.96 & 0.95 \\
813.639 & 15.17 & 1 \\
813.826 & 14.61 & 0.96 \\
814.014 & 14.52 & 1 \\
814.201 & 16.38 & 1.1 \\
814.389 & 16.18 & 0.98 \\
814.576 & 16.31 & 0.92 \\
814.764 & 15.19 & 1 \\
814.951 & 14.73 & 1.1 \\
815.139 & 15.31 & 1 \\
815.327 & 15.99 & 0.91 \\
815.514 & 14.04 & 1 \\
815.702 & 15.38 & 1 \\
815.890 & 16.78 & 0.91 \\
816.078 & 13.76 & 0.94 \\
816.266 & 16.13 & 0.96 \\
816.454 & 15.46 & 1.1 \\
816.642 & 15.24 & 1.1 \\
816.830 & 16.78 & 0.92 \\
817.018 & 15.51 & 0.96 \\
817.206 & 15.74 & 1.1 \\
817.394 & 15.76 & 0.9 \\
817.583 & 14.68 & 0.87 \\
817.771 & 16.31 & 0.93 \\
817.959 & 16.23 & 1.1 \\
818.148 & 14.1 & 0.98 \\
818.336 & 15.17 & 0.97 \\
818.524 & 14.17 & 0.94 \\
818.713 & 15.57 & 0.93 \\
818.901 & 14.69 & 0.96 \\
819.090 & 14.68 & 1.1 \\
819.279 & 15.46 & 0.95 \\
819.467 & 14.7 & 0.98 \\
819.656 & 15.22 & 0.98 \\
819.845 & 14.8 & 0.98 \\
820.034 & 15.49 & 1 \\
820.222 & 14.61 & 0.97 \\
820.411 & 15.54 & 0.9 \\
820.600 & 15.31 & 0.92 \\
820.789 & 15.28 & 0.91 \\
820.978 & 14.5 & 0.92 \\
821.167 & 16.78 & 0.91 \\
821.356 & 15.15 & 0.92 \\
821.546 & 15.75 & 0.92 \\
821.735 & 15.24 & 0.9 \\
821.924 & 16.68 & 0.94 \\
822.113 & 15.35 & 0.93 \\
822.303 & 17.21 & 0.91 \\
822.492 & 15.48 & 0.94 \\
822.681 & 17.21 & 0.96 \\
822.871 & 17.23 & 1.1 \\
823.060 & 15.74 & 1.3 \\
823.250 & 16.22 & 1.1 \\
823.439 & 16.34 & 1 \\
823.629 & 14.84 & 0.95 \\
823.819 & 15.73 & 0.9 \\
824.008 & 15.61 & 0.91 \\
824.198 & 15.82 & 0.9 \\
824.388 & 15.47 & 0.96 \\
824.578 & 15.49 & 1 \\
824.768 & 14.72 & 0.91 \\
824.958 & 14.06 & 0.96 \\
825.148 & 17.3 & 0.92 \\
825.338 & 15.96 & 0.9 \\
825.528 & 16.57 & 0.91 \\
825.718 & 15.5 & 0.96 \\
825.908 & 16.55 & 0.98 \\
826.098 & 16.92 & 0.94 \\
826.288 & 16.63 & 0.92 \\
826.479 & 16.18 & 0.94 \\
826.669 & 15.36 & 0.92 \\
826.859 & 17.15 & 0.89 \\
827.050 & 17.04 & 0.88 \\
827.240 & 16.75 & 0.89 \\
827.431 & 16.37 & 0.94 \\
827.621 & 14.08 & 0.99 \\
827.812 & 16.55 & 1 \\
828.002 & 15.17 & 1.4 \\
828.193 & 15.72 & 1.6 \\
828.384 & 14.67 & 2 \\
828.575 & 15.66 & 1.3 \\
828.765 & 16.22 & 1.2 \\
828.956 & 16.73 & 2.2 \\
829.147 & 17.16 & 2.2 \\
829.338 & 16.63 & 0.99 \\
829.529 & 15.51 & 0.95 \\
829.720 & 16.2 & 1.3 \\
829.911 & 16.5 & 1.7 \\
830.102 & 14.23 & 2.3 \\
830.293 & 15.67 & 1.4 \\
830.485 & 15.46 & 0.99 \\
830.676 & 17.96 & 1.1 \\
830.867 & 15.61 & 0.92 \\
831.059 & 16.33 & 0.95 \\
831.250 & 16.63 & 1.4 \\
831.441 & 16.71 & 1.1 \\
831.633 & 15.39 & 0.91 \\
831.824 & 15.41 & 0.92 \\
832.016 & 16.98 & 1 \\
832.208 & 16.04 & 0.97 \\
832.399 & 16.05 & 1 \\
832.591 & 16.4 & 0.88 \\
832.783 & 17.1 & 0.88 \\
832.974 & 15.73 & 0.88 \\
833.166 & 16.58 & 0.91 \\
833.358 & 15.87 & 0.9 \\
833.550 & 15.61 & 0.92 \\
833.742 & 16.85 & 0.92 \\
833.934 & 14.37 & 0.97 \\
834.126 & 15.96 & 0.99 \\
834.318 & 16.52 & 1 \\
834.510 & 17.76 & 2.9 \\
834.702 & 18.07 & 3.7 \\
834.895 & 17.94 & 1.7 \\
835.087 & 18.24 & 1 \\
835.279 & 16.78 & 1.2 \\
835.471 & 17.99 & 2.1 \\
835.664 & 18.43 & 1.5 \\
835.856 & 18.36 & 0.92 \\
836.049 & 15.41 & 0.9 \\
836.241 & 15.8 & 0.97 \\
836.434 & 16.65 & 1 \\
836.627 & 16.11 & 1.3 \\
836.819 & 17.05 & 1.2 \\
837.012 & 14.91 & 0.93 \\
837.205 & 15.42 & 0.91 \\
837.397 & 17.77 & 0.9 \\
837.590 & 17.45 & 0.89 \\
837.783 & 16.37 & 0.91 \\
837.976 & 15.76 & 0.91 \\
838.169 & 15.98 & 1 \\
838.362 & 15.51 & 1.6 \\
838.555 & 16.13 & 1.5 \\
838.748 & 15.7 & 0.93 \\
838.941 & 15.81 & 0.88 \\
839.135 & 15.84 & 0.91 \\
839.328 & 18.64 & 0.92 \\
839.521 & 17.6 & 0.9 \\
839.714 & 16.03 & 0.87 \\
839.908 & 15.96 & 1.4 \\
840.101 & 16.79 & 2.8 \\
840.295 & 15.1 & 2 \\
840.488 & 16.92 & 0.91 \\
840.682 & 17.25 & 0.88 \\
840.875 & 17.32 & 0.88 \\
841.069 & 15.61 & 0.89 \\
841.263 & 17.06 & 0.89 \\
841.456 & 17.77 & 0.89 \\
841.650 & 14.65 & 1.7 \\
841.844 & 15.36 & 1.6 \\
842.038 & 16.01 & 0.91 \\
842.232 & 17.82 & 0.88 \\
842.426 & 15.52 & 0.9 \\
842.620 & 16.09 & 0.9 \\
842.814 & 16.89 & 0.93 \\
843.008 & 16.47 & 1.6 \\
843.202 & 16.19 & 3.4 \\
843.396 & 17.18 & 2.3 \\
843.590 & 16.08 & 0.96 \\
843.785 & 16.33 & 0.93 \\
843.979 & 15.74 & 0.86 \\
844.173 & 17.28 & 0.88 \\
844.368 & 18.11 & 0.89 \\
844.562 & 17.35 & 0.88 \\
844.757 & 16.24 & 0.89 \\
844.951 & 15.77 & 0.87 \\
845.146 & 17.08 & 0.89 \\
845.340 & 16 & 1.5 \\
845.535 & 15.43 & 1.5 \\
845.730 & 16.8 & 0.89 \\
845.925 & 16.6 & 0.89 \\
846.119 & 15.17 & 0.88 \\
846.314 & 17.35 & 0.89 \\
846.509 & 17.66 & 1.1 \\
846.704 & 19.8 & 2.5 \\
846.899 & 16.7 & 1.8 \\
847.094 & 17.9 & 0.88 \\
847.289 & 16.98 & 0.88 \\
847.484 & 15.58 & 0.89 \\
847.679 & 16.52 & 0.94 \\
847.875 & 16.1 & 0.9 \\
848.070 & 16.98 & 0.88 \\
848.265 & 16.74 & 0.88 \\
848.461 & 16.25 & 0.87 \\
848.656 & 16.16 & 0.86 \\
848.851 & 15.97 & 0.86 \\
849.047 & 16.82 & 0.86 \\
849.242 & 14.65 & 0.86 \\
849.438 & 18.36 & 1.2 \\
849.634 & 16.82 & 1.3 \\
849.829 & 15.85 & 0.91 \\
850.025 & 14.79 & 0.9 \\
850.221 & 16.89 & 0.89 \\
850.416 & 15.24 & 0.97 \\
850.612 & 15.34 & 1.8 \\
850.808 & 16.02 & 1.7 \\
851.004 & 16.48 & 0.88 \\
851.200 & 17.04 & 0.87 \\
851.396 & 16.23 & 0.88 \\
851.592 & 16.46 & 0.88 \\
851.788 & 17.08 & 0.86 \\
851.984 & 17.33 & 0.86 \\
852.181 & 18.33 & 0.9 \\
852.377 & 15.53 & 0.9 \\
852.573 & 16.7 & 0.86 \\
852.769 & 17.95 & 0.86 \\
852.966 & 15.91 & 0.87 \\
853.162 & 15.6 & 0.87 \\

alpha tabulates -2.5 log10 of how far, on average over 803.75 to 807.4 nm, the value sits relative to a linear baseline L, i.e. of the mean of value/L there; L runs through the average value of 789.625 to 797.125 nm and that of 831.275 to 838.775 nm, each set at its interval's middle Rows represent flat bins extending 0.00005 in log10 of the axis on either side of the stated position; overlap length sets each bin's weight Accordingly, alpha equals 0.046 mag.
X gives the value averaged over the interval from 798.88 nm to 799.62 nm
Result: 17.6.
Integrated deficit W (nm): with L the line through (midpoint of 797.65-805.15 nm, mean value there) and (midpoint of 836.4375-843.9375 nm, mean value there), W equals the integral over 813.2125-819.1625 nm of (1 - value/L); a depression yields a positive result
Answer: 0.47 nm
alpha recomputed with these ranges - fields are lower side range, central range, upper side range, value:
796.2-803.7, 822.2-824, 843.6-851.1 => 0.04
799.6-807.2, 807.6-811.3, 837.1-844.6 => 0.08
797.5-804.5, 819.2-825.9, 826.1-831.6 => 0.04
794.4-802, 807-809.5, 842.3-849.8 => 0.09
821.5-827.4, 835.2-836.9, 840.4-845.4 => -0.04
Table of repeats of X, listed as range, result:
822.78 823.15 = 16.5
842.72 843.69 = 16.6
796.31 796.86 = 17.9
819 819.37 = 15.1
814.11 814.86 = 16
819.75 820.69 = 15.2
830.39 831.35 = 16.4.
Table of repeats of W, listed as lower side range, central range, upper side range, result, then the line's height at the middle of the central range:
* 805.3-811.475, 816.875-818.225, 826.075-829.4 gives 0.038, 16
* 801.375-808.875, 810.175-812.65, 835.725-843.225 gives 0.200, 16.4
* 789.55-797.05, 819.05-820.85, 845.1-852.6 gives 0.173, 16.7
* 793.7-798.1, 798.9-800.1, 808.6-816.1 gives -0.055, 16.6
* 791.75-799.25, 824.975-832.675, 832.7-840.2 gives 0.230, 16.6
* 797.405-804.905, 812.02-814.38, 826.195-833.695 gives 0.197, 16.5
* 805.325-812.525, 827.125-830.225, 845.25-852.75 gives 0.048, 16.1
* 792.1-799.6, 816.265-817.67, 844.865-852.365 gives 0.095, 16.8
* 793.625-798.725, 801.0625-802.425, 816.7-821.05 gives -0.062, 16.5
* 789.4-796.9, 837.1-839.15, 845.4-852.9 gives 0.059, 16.6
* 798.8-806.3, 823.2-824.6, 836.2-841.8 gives 0.076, 16.6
